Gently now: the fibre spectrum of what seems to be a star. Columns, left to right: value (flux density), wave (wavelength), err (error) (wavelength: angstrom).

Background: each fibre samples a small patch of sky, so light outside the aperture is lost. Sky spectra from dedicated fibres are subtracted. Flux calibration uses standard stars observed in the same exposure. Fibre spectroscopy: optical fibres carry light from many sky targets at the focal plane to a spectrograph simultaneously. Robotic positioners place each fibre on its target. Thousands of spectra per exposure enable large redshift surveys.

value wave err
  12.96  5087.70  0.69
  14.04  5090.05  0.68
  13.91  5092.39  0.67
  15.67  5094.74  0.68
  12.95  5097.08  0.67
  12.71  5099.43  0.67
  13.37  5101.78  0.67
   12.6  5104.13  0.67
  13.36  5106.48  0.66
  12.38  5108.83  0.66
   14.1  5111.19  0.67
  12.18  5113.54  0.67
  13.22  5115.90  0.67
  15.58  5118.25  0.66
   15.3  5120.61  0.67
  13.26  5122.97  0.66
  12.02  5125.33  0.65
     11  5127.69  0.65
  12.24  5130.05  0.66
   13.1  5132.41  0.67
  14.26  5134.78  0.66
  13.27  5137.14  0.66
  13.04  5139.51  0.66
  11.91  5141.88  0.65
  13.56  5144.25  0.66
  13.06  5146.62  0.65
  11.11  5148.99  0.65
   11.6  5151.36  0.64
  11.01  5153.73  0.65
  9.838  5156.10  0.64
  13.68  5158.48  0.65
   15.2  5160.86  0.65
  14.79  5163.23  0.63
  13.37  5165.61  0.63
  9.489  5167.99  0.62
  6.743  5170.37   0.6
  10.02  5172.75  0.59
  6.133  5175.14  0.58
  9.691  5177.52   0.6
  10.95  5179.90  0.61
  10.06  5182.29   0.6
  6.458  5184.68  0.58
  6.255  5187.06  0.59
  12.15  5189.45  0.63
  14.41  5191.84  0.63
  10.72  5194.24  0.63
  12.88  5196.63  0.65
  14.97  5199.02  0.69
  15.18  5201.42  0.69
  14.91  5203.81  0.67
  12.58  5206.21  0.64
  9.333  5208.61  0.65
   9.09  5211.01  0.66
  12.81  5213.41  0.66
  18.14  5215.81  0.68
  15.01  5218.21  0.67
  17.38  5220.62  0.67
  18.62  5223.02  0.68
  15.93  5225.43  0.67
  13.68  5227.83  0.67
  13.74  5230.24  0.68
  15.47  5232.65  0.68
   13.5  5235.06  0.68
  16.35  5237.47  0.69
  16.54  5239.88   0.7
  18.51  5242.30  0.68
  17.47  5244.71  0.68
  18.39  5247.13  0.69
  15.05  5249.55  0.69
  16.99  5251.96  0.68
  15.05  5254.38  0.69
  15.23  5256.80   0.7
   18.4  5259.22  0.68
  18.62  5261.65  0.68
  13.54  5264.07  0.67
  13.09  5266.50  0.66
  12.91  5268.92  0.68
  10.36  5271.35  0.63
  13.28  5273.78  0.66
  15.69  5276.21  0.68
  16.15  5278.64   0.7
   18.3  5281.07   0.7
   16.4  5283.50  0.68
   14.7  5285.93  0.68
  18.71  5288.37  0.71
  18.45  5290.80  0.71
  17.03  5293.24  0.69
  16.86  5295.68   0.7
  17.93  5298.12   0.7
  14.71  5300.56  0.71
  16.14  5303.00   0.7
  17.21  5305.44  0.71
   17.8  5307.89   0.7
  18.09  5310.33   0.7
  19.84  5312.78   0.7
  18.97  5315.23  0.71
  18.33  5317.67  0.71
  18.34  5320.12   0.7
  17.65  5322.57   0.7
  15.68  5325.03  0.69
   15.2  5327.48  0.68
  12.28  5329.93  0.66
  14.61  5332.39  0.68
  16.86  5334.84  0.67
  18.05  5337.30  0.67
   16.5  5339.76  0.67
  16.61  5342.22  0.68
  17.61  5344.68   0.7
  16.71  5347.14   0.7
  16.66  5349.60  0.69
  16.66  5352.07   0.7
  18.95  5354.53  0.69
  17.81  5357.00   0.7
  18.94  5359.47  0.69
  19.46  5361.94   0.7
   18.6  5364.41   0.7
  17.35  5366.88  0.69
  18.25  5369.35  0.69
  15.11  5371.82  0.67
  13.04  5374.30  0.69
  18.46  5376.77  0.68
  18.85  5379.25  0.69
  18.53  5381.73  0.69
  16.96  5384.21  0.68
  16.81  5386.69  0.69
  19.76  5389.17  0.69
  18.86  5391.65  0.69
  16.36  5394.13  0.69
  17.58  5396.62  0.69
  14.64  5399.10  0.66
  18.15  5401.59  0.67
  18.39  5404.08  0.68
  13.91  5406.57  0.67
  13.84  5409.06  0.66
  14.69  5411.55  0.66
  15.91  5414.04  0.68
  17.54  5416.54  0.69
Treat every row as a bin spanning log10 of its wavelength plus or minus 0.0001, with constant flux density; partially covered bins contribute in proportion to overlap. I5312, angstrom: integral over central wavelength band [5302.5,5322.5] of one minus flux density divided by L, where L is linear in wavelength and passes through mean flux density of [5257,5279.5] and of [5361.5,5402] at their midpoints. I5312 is -3.0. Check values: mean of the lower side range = 14.7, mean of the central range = 18.1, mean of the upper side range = 17.4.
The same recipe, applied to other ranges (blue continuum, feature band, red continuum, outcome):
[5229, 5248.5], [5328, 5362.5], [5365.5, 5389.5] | 0.2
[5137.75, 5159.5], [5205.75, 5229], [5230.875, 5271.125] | 0.5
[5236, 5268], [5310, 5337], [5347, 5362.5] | 0.8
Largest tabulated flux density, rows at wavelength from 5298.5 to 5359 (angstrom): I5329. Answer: 19.84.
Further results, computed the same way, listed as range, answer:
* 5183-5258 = 18.62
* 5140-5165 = 15.2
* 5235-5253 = 18.51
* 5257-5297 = 18.71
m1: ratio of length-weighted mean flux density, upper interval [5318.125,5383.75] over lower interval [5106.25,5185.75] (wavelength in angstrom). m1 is 1.43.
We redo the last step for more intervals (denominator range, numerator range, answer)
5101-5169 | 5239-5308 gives 1.26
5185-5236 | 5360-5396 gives 1.30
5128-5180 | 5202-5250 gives 1.29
